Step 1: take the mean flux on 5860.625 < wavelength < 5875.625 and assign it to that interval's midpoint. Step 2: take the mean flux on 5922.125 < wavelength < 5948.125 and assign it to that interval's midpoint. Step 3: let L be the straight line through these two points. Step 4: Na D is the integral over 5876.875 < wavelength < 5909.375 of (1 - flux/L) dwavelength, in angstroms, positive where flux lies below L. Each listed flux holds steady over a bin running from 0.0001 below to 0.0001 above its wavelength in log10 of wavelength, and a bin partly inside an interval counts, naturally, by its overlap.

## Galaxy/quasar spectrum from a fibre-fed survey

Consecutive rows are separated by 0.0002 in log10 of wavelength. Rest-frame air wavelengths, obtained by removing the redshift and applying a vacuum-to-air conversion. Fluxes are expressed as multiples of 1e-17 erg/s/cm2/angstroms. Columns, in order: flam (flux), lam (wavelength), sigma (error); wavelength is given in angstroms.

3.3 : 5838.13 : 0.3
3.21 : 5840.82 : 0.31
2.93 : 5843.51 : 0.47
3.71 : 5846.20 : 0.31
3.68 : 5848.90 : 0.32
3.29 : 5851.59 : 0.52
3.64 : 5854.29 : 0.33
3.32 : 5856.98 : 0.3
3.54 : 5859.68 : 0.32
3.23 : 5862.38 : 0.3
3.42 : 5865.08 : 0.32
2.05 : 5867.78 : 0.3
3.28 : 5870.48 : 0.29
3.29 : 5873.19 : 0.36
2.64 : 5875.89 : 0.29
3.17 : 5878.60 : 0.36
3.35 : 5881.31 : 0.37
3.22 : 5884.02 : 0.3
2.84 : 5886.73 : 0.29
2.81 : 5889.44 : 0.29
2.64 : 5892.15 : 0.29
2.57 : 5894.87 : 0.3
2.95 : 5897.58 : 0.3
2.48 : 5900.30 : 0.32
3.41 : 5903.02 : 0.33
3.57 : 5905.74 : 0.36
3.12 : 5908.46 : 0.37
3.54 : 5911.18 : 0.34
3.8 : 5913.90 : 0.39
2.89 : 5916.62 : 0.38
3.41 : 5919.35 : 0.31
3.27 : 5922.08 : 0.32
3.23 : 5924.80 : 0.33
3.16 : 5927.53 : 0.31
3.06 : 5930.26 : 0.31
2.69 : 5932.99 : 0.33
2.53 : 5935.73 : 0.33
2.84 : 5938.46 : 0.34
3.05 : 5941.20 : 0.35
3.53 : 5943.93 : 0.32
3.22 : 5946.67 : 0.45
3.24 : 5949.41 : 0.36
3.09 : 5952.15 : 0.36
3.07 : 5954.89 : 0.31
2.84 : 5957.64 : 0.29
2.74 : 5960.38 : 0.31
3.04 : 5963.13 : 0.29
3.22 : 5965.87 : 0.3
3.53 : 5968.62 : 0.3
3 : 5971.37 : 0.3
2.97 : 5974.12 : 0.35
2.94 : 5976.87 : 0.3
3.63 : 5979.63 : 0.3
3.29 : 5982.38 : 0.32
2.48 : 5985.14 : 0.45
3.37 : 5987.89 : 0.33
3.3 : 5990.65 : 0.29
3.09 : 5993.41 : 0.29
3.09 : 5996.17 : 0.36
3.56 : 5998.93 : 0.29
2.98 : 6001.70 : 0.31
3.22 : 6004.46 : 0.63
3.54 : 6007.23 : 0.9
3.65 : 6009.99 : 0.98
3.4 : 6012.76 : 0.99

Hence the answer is 0.4 angstroms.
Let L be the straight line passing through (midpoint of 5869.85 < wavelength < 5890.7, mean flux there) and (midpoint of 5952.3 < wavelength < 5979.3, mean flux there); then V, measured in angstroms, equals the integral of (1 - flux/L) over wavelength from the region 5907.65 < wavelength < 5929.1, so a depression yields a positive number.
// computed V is -1.7 angstroms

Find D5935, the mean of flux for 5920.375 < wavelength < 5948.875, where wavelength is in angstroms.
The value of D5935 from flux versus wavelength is 3.07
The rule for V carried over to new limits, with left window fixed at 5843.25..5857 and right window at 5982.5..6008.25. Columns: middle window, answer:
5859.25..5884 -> 2.43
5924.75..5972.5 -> 3.21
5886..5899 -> 2.43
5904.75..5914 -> -0.30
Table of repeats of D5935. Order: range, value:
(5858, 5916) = 3.09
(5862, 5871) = 2.94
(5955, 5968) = 3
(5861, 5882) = 3.04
